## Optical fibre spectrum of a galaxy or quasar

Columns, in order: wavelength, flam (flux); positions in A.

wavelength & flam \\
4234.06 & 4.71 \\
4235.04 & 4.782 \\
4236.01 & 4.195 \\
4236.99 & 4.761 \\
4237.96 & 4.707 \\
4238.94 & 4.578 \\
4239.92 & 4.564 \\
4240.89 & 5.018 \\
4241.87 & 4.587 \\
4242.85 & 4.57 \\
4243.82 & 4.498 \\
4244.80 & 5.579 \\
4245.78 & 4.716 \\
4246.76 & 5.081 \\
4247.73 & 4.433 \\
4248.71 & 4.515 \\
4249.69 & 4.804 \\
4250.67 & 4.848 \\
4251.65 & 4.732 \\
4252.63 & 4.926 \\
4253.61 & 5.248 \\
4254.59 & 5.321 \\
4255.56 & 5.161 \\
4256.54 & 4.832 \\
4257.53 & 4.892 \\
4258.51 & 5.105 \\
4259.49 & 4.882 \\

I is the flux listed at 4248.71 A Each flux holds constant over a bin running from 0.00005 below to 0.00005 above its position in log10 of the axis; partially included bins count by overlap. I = 4.515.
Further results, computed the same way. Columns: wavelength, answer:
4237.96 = 4.707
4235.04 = 4.782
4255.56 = 5.161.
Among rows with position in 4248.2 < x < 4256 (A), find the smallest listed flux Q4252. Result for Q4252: 4.515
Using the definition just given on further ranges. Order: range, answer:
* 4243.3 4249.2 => 4.433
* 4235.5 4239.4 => 4.195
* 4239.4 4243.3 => 4.564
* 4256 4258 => 4.832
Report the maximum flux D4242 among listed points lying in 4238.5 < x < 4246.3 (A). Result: 5.579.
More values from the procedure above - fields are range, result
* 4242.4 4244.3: 4.57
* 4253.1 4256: 5.321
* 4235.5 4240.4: 4.761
